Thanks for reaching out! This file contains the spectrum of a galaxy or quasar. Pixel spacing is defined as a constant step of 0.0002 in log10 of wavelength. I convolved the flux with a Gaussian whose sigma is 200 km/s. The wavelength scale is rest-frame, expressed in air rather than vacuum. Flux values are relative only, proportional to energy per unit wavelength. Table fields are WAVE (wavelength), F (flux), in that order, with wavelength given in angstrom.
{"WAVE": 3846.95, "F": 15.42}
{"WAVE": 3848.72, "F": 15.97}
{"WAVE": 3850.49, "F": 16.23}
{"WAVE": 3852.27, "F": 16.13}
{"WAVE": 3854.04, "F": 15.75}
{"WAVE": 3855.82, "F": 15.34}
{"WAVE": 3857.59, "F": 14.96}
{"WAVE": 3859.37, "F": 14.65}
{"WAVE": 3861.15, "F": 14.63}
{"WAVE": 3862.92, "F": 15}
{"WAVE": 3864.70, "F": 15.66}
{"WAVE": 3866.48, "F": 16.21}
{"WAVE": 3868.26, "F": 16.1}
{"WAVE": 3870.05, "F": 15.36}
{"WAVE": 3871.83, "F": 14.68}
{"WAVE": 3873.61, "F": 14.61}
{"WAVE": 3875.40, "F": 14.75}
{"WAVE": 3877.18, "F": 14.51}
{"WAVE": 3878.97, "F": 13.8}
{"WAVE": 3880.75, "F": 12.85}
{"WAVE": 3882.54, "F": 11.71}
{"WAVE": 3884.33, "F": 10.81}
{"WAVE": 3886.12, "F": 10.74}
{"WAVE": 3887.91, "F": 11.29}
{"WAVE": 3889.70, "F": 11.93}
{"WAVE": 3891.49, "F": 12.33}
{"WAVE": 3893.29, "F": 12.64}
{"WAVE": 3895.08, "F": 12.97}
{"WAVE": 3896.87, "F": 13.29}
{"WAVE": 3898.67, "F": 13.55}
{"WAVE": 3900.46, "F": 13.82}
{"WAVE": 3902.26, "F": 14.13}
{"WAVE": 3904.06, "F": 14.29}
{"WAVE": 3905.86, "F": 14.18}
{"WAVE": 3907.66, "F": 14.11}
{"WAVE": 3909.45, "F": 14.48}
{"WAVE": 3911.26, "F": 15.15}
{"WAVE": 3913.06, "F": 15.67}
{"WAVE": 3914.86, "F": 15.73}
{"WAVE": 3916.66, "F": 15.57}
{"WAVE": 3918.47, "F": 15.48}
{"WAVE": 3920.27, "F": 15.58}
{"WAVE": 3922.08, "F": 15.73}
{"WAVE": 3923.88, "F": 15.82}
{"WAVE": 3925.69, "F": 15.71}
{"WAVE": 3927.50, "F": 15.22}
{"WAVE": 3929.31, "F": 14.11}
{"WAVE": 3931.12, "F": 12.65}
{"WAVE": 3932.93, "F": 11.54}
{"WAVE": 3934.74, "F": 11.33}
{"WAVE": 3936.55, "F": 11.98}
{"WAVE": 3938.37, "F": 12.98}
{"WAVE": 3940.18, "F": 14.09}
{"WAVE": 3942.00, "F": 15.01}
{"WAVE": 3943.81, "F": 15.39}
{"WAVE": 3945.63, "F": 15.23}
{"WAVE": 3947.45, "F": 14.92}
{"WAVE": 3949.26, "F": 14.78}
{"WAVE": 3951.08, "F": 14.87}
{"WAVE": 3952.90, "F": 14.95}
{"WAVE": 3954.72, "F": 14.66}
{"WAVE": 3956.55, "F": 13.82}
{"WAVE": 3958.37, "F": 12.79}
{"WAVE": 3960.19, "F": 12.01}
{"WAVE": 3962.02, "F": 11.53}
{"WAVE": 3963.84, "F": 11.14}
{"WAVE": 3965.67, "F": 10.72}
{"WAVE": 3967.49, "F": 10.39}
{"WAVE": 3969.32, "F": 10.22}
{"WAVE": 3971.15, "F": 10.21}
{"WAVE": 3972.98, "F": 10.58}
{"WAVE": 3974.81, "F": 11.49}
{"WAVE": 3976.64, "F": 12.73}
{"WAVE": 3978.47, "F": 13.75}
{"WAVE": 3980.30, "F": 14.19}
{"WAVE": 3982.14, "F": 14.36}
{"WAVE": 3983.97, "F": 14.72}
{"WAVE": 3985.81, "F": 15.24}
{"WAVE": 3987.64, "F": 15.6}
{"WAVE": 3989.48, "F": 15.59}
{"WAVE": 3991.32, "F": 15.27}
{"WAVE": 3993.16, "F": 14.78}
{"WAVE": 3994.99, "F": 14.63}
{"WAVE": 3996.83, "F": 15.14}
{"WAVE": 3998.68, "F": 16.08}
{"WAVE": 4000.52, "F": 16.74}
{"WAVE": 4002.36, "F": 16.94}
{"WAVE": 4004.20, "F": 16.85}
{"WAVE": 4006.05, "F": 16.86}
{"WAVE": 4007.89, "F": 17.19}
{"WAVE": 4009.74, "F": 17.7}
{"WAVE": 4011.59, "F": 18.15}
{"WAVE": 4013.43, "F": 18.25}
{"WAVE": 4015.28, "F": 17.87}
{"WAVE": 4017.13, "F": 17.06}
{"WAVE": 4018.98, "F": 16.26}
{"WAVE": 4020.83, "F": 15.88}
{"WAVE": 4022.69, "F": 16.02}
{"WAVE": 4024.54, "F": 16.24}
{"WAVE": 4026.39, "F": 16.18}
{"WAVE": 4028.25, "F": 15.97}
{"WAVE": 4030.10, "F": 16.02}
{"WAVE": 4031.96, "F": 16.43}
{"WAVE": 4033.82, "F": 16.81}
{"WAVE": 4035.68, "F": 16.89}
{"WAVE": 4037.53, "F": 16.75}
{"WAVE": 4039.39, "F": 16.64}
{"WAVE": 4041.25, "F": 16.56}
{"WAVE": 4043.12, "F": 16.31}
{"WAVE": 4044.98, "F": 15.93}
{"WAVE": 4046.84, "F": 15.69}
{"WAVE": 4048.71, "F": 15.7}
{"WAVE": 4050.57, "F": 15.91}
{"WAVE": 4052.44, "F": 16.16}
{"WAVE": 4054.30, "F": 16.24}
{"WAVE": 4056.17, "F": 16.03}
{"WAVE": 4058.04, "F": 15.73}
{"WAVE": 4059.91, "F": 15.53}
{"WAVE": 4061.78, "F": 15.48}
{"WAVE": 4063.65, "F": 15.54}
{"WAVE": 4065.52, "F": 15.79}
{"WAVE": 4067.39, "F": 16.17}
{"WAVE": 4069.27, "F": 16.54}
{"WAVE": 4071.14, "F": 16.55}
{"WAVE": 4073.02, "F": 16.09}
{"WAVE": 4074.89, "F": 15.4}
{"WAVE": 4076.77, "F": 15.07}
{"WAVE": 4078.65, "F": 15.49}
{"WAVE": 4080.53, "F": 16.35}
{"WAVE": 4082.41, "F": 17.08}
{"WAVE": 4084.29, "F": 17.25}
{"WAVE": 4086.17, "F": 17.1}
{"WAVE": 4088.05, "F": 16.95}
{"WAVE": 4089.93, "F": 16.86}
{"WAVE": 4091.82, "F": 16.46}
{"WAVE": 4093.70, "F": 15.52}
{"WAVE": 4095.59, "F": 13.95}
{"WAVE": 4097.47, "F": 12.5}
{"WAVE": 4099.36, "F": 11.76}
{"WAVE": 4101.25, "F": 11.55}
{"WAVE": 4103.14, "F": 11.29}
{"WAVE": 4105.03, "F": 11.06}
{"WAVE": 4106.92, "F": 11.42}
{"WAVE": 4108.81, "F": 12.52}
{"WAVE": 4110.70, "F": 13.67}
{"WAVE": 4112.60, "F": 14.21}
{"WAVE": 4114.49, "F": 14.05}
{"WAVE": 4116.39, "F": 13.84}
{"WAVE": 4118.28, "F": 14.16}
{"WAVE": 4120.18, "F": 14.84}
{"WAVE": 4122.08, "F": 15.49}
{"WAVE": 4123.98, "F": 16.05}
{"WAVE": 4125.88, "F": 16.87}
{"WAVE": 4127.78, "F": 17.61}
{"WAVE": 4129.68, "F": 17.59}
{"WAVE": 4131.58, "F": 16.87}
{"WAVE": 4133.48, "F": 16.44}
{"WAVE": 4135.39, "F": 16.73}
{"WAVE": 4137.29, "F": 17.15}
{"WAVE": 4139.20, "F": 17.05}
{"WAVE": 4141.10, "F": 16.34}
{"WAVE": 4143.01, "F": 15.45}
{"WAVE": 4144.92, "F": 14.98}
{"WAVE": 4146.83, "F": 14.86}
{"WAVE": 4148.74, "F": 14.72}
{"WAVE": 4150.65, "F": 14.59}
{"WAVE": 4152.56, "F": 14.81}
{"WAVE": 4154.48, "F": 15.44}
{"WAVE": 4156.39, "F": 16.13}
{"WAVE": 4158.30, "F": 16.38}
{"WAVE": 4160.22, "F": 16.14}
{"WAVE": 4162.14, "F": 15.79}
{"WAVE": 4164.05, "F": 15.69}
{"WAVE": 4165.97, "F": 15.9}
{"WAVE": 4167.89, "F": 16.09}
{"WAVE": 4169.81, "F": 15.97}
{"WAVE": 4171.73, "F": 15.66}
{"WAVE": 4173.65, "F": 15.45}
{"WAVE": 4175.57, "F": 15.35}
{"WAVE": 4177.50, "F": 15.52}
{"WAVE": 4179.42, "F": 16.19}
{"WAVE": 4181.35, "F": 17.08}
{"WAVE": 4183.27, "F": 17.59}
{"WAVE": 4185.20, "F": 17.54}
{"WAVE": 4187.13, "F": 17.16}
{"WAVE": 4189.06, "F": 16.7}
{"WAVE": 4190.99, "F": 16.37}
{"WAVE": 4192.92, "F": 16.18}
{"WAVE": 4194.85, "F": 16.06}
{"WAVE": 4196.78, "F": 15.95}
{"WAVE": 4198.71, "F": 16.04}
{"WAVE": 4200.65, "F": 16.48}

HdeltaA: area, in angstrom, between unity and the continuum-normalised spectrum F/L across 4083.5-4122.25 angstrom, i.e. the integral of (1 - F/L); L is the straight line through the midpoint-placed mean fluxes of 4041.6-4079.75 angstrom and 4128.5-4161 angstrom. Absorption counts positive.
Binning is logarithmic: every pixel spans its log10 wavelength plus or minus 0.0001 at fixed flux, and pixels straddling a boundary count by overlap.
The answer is 4.5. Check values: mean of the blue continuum 15.9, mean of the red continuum 16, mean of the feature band 14.1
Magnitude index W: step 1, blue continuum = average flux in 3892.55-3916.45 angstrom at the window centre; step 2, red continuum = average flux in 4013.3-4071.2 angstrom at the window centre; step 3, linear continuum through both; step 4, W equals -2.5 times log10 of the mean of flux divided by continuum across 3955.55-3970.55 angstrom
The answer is 0.29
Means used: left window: 14.2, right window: 16.3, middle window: 11.6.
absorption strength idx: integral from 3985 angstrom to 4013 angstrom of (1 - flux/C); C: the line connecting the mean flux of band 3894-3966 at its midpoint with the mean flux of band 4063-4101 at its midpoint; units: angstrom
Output -2.7 angstrom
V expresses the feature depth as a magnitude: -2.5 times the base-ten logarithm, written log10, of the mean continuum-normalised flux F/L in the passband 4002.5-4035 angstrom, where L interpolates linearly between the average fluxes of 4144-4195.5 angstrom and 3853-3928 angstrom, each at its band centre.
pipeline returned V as -0.12 mag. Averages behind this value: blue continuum 14.3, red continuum 15.9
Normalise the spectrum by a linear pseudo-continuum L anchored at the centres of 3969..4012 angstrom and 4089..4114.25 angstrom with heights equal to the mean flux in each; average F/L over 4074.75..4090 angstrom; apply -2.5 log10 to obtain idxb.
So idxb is -0.21 mag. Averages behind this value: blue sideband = 14.8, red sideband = 13.3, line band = 16.4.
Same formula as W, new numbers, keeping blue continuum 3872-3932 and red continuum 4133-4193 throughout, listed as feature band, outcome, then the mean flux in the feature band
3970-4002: 0.03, 14.2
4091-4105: 0.18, 13.1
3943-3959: -0.02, 14.6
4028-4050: -0.09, 16.3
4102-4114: 0.25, 12.4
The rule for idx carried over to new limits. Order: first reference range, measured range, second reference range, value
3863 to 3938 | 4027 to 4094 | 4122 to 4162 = -3.6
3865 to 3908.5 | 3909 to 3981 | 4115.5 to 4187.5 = 2.4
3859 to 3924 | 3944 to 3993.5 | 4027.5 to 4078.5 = 5.6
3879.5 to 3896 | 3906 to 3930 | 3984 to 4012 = -3.9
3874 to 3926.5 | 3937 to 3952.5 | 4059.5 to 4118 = -0.5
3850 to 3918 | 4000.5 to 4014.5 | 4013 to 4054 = -1.2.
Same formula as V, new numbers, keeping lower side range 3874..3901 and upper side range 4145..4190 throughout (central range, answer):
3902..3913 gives -0.120 mag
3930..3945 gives 0.012 mag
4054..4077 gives -0.078 mag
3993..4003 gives -0.128 mag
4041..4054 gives -0.103 mag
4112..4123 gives 0.067 mag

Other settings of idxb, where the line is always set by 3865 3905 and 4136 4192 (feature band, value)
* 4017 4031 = -0.10 mag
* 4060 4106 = 0.01 mag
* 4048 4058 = -0.07 mag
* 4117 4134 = -0.03 mag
